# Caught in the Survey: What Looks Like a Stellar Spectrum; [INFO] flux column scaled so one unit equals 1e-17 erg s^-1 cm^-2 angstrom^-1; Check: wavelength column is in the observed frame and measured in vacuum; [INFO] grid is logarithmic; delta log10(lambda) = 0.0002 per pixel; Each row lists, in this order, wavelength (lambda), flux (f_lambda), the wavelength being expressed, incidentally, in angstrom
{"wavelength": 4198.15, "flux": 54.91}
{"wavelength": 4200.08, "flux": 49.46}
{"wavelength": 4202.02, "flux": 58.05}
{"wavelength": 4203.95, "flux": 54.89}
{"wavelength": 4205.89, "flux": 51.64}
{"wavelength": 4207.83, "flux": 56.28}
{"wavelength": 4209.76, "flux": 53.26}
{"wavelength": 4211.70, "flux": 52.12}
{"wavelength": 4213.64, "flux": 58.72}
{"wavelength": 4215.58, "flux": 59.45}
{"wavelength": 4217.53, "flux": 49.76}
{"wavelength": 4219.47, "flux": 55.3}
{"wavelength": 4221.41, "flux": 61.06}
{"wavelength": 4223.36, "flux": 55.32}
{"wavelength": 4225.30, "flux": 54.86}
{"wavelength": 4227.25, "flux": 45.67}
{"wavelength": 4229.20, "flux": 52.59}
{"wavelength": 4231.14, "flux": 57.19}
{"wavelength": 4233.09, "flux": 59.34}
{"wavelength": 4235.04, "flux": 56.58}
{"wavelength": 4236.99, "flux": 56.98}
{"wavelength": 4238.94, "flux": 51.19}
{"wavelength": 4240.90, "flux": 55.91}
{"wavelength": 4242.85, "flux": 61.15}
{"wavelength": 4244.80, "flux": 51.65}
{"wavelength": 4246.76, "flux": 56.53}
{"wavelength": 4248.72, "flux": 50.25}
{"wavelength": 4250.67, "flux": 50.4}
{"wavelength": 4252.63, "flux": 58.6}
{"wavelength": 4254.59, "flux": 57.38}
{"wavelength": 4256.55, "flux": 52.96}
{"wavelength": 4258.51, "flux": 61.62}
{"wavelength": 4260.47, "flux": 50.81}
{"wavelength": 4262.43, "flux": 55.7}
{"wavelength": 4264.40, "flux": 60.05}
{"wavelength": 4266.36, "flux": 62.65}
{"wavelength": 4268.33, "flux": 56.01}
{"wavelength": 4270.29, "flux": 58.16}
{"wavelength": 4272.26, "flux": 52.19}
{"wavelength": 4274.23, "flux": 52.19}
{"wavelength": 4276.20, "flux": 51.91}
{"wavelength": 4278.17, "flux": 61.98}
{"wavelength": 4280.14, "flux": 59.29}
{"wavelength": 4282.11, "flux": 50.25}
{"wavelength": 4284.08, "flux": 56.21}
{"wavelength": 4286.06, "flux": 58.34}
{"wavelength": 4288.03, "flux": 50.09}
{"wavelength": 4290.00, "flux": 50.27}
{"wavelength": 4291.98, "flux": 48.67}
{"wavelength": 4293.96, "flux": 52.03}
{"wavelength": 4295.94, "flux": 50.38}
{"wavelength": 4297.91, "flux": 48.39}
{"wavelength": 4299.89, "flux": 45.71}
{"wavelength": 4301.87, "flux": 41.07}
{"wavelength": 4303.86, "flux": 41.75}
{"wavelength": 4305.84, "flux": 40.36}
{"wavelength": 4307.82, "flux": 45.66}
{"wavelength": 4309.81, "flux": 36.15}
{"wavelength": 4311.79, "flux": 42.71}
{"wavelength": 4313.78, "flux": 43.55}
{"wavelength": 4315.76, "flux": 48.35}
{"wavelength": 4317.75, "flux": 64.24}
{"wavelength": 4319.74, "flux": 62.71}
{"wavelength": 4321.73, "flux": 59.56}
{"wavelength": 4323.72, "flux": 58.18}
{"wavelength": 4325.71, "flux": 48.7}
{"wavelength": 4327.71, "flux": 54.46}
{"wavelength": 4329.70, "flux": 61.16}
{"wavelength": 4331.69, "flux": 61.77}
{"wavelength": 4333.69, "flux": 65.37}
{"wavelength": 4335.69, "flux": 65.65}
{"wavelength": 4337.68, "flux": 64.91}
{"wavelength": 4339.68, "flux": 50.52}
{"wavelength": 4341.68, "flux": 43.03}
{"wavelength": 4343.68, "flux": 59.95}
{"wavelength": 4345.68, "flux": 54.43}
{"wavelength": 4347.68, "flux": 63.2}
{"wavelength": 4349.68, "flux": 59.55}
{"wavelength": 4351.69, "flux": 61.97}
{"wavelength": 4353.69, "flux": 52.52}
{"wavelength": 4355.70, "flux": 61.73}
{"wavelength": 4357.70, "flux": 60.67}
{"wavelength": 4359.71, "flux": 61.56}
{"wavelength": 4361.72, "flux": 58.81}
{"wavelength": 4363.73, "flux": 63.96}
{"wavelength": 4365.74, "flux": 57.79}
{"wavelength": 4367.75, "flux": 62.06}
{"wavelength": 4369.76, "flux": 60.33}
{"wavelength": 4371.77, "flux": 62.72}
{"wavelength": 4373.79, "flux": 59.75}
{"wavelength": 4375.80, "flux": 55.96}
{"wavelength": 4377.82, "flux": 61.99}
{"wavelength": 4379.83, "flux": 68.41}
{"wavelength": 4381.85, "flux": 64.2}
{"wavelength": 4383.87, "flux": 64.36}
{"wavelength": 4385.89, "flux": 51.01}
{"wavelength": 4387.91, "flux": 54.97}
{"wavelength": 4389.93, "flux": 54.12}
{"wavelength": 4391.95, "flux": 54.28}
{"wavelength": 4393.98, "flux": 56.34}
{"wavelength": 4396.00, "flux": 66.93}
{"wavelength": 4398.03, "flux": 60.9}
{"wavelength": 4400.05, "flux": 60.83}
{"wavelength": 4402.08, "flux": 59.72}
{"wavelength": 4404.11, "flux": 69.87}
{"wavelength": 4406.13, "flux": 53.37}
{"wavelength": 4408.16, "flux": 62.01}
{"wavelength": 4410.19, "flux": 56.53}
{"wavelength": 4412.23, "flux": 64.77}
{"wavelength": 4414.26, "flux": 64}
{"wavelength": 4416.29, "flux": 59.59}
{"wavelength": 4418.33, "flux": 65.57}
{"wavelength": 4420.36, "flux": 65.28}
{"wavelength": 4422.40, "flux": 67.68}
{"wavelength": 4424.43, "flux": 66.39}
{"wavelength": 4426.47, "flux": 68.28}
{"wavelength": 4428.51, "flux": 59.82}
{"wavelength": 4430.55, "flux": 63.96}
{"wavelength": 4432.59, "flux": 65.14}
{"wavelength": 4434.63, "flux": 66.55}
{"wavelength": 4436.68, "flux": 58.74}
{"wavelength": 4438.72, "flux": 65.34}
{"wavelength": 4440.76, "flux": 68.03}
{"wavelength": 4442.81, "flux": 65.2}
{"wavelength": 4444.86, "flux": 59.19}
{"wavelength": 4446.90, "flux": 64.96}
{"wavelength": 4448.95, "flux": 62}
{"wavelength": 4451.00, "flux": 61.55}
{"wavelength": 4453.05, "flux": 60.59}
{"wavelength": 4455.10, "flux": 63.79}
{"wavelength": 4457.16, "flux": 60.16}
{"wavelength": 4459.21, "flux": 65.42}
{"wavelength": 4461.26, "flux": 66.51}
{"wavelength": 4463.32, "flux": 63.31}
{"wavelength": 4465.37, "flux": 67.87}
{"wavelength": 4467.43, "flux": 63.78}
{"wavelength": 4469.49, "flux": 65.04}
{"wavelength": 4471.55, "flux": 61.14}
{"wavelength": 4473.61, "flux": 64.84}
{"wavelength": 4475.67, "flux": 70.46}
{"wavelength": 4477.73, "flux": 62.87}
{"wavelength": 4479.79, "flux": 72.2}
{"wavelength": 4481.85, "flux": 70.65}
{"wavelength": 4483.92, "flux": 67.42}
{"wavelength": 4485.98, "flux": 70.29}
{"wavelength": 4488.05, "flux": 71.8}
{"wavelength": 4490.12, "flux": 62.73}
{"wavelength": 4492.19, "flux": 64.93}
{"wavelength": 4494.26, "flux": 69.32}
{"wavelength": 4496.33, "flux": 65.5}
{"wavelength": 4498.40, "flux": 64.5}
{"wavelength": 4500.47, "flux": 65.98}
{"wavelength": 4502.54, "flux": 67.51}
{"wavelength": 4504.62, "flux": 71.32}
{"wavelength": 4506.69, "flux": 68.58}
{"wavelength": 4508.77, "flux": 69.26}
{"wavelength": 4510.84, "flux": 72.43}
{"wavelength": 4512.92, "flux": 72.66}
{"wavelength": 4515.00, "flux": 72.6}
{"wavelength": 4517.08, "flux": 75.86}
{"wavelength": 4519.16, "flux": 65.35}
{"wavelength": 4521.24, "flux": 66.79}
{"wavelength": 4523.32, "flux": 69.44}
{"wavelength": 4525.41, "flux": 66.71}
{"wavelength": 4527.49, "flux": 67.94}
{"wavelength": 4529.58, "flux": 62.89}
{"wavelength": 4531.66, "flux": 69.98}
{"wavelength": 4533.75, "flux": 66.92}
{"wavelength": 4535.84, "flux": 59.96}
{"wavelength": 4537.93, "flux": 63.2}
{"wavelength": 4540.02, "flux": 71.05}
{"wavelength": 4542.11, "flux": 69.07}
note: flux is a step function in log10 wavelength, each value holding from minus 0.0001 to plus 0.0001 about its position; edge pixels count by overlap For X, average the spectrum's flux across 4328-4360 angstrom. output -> 59.1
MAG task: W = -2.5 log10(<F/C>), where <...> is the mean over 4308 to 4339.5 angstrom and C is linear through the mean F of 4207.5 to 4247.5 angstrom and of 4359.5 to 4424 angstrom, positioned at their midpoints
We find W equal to 0.06 mag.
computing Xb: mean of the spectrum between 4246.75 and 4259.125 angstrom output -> 55.1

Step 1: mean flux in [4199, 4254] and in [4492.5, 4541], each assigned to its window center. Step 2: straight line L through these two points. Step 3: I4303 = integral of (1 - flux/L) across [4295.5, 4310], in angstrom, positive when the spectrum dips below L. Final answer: 3.6 angstrom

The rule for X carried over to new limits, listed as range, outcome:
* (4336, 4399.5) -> 59.2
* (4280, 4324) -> 49.9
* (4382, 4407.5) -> 59.1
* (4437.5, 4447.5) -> 64.5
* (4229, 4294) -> 55.3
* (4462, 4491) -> 66.8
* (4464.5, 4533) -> 67.9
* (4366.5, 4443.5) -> 62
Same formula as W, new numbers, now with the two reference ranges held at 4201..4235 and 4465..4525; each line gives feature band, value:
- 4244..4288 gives 0.03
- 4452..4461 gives 0.06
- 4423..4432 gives 0.00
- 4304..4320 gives 0.26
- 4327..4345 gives 0.04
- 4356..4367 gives 0.02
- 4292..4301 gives 0.20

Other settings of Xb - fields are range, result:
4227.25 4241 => 55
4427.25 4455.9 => 63.2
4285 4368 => 54.3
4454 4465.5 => 64.2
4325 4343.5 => 57.5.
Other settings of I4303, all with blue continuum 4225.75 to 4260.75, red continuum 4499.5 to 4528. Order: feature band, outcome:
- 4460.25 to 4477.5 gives 0.5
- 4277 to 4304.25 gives 2.9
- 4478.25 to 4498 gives 0.0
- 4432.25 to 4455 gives 0.8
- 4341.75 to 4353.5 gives 0.5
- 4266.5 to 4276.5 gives 0.3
